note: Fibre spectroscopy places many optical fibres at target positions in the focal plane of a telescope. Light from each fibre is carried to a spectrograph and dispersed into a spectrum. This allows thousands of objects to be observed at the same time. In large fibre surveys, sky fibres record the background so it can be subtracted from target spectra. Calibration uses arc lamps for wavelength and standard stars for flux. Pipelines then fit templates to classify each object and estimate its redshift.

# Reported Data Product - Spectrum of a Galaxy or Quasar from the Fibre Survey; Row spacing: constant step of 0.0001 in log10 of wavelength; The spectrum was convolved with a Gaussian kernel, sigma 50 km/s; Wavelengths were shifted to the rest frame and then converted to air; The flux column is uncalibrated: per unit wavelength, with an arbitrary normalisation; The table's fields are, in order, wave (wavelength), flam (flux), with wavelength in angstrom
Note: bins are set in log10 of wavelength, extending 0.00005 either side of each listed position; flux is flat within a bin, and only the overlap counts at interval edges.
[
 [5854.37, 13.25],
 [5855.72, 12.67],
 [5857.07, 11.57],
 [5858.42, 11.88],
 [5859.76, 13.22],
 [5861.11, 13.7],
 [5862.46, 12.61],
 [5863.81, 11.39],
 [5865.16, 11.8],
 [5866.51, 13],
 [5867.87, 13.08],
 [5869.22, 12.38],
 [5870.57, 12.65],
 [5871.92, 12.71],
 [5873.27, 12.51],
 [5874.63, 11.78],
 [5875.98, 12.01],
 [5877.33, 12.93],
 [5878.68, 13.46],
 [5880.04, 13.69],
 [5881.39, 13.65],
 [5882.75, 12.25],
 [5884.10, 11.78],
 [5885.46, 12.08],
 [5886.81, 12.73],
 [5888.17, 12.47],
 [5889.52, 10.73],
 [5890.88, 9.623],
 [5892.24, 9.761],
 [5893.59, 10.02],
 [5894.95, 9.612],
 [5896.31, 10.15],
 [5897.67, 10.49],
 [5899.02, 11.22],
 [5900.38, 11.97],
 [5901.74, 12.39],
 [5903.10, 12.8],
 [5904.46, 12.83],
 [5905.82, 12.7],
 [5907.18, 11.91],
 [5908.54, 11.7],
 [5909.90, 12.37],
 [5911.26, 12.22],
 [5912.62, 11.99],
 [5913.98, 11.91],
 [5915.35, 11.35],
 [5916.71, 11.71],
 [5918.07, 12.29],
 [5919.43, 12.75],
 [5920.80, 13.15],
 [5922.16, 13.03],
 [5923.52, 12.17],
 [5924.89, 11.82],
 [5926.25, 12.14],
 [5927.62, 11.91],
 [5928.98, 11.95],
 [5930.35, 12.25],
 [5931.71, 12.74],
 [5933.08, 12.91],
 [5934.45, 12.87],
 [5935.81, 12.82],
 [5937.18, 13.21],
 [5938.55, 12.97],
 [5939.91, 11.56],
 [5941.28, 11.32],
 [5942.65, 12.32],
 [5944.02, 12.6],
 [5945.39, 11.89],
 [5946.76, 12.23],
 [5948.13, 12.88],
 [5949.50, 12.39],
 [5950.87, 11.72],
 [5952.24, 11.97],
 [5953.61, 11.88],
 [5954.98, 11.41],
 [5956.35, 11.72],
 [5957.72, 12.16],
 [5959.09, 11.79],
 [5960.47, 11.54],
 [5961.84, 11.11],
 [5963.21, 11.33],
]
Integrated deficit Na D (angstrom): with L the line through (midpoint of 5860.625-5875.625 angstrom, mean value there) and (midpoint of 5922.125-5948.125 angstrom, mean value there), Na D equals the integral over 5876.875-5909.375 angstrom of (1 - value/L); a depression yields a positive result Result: 1.7 angstrom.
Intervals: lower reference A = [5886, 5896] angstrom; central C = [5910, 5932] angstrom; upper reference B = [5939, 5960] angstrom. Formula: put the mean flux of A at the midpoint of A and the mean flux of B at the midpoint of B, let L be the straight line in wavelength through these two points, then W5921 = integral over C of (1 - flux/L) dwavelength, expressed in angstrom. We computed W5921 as -1.6 angstrom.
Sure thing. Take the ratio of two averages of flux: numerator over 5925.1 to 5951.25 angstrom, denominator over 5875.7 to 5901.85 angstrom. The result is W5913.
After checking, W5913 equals 1.06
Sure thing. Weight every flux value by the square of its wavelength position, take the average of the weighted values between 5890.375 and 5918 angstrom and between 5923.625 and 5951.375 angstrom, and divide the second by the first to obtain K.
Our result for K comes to 1.09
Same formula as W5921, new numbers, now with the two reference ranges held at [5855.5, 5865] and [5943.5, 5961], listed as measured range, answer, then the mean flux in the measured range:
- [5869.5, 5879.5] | -0.2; 12.6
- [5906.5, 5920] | 0.2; 12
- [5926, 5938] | -0.5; 12.5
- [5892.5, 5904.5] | 1.1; 11.1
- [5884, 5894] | 0.9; 11.1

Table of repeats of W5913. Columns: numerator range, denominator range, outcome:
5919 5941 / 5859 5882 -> 0.98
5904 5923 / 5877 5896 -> 1.05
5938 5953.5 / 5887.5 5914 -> 1.06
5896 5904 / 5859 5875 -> 0.92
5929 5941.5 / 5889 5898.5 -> 1.25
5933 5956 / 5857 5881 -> 0.97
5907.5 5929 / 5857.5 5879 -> 0.97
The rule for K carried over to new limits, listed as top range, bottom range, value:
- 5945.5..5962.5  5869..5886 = 0.97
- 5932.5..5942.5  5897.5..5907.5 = 1.04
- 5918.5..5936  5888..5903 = 1.17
